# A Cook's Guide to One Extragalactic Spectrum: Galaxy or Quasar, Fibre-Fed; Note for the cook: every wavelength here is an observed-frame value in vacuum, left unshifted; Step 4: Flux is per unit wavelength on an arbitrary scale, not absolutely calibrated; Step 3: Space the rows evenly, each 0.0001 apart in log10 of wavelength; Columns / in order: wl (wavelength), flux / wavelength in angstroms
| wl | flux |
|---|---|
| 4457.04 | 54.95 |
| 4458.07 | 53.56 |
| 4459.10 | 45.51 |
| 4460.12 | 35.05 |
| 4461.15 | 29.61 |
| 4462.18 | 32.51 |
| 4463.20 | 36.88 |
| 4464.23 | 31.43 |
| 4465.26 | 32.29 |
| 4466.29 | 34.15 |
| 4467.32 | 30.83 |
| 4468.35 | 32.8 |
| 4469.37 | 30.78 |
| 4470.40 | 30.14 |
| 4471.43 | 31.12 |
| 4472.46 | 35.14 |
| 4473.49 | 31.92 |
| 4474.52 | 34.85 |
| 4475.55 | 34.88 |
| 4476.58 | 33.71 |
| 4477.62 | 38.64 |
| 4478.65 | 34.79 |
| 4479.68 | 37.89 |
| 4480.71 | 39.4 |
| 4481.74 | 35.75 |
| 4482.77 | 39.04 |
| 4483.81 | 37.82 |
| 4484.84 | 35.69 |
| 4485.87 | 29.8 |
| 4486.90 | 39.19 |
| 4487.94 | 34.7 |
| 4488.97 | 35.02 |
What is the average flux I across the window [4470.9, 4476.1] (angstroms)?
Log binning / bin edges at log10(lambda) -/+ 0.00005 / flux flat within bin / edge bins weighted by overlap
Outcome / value 33.6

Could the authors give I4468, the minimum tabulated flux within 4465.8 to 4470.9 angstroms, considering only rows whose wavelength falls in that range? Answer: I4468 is 30.14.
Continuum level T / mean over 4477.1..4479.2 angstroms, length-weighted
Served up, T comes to 36.7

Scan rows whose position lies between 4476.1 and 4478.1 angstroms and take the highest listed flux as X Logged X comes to 38.64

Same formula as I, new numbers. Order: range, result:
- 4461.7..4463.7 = 34.8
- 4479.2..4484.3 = 38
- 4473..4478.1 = 34.7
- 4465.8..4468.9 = 32.6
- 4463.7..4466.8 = 32.6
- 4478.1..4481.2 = 37.4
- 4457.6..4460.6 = 44.7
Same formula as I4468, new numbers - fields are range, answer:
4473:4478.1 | 31.92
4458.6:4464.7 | 29.61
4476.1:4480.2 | 33.71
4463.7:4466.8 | 31.43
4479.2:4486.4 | 29.8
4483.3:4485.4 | 35.69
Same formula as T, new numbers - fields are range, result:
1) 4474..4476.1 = 34.9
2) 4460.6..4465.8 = 32.5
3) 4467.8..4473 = 32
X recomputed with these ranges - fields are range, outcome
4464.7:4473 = 35.14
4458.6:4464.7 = 45.51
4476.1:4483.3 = 39.4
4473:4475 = 34.85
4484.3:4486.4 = 35.69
